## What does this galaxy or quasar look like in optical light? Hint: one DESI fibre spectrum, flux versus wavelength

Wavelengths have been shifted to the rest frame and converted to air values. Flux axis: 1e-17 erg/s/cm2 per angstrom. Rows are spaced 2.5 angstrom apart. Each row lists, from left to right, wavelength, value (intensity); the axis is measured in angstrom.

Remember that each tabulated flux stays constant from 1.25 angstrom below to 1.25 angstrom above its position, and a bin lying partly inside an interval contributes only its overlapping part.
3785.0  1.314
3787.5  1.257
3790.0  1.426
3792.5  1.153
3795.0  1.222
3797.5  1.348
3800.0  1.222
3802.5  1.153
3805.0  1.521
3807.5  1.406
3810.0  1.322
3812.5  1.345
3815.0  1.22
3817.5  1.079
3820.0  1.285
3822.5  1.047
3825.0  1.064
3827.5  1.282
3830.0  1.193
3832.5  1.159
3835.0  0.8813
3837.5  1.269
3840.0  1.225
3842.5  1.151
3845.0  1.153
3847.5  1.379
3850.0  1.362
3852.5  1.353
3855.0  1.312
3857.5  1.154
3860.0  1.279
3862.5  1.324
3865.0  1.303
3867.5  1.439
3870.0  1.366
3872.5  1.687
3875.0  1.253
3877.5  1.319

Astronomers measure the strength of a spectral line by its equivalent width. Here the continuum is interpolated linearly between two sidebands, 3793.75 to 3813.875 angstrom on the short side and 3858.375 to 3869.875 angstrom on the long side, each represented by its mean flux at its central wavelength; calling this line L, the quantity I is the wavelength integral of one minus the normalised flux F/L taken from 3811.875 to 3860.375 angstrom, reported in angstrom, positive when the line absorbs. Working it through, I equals 4.36 angstrom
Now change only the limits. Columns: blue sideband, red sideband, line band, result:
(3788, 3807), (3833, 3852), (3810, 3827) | 0.89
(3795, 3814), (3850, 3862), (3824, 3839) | 1.84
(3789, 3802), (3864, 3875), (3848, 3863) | 1.05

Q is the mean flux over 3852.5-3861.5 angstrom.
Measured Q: 1.26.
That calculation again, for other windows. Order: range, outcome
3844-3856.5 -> 1.31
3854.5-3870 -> 1.31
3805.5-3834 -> 1.22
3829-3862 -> 1.22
